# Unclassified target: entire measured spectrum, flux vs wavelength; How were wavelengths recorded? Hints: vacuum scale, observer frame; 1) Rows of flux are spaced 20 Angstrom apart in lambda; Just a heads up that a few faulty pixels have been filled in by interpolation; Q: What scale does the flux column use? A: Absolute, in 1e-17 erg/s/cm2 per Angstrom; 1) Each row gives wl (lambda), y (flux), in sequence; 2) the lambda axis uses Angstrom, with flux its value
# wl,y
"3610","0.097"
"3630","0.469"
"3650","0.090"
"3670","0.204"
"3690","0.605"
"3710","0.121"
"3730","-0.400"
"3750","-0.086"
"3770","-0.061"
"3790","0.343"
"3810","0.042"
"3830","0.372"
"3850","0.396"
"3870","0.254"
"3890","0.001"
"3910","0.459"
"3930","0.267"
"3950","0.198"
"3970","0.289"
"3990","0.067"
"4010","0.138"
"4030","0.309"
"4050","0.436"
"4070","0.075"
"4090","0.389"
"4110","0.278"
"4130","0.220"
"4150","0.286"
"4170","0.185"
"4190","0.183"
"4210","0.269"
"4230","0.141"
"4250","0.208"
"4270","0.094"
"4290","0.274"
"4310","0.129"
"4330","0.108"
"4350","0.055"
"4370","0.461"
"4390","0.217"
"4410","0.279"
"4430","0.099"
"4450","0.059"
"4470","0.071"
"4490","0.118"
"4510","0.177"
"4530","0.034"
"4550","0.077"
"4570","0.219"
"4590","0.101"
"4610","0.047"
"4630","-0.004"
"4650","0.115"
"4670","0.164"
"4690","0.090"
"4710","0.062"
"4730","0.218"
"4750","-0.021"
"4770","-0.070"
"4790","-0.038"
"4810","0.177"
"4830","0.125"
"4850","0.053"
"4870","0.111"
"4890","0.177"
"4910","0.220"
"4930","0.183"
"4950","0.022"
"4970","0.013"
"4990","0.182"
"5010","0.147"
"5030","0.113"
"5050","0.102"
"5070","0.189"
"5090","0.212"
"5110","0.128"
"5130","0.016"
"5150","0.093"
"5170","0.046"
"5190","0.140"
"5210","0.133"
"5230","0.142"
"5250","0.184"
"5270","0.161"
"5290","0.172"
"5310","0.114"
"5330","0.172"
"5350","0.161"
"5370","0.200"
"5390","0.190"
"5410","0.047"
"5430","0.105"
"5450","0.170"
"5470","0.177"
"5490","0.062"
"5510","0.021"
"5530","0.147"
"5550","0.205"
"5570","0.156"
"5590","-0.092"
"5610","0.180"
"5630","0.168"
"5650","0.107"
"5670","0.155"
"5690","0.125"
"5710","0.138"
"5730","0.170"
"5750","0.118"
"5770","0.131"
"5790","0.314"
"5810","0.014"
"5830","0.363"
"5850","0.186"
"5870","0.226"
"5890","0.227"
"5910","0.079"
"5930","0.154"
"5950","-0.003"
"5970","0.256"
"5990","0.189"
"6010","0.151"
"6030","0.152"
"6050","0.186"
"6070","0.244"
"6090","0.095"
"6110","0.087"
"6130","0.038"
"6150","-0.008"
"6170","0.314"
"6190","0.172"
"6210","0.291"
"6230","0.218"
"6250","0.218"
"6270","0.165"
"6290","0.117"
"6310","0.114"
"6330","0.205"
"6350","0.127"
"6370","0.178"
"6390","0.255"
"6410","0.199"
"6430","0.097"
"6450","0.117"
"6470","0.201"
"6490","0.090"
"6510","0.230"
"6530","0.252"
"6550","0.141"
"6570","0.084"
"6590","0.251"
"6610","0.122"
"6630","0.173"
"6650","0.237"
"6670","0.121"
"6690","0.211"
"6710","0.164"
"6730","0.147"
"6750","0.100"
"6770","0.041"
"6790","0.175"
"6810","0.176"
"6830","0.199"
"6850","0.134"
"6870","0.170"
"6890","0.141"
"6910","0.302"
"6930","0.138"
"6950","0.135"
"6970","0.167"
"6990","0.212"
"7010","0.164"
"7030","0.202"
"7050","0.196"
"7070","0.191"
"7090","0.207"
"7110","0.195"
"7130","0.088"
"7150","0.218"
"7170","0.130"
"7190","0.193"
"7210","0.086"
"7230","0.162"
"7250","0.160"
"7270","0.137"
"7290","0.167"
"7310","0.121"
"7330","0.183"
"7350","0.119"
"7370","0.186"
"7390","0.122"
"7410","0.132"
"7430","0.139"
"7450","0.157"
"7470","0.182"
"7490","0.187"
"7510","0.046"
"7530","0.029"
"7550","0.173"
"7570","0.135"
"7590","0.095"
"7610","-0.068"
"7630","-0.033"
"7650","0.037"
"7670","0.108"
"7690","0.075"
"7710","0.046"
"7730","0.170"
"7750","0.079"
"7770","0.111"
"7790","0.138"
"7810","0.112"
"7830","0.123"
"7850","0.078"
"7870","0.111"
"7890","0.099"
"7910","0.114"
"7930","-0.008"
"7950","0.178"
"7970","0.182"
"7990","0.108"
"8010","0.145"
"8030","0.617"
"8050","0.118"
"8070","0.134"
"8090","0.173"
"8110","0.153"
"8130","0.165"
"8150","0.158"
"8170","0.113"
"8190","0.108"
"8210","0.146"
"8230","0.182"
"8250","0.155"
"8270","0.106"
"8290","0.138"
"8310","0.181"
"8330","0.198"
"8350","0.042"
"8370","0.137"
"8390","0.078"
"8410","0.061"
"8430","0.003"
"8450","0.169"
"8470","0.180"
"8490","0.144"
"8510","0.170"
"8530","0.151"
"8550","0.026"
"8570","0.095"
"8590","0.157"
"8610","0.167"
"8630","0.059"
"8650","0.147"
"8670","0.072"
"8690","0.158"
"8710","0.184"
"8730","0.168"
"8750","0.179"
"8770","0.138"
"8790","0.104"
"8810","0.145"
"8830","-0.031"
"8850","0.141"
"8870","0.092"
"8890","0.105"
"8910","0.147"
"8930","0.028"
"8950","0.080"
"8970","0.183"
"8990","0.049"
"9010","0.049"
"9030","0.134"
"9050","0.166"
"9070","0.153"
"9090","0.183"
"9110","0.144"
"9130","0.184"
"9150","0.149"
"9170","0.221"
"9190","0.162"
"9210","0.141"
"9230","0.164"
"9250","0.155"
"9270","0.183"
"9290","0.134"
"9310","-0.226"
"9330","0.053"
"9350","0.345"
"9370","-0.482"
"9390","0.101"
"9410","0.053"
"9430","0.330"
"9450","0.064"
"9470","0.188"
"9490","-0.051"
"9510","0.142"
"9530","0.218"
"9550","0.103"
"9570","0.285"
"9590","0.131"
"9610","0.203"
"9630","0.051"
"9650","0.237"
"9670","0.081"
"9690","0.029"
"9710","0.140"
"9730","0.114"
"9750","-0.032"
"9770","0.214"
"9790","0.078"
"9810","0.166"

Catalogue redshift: 1.152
